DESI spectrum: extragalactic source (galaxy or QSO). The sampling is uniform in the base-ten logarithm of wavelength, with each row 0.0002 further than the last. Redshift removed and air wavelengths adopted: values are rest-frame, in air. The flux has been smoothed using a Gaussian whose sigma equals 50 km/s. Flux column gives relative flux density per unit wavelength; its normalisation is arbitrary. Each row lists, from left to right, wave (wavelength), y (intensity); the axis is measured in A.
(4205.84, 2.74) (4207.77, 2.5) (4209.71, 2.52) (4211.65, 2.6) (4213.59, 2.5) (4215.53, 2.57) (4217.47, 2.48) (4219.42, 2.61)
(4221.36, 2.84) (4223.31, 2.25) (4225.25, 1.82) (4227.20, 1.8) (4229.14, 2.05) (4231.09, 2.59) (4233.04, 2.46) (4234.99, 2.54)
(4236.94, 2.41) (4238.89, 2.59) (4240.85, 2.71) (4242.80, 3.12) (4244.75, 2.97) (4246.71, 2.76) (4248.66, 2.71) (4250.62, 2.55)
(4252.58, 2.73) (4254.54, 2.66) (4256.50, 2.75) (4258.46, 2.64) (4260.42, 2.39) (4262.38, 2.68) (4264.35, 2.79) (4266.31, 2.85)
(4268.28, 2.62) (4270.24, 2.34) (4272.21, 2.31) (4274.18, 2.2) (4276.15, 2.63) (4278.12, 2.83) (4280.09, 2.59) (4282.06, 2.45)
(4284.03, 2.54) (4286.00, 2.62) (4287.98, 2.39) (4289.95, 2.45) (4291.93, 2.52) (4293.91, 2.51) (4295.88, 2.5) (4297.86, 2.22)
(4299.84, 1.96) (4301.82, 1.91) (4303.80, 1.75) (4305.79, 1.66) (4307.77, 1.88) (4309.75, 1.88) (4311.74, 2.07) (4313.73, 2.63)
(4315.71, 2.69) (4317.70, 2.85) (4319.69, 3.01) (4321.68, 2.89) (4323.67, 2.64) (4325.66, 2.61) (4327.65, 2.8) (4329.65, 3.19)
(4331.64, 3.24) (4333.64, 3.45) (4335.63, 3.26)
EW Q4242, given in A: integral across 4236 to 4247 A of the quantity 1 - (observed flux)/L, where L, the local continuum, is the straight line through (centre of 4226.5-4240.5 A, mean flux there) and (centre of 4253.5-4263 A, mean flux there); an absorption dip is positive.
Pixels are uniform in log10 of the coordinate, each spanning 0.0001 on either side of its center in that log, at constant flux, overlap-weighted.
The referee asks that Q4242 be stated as -1.4 A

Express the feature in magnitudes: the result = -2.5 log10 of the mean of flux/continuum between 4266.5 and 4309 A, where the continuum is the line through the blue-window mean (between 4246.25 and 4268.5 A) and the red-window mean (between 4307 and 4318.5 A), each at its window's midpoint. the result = 0.07 mag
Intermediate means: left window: 2.68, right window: 2.33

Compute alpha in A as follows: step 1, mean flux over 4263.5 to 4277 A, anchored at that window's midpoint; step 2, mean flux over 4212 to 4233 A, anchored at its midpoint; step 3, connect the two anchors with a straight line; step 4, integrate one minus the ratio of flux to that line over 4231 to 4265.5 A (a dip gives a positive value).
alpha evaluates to -3.08 A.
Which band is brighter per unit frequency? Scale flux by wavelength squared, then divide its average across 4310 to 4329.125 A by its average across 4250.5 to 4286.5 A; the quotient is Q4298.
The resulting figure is 1.06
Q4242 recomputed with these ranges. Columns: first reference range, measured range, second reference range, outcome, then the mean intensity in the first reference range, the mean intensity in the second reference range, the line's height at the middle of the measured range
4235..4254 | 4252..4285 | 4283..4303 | -0.6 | 2.72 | 2.36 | 2.54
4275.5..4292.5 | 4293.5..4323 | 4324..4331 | 4.7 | 2.56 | 2.86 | 2.73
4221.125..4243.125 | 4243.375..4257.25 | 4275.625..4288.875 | -1.6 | 2.4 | 2.58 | 2.46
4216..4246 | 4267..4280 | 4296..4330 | -0.4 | 2.49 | 2.38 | 2.43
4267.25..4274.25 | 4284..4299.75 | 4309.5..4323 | 0.4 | 2.39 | 2.61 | 2.49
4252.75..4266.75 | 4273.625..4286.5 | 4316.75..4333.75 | 0.9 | 2.68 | 2.94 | 2.76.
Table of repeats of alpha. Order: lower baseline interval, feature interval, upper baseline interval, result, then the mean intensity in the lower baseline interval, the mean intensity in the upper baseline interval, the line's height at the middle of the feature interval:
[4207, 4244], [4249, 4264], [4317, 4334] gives -0.1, 2.47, 2.95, 2.62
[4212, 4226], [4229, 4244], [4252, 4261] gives -0.3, 2.46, 2.64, 2.54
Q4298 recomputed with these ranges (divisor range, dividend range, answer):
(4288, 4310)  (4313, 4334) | 1.37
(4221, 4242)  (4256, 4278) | 1.11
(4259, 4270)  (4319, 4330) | 1.10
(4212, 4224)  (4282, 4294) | 1.01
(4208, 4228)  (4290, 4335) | 1.09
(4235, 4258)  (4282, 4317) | 0.85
